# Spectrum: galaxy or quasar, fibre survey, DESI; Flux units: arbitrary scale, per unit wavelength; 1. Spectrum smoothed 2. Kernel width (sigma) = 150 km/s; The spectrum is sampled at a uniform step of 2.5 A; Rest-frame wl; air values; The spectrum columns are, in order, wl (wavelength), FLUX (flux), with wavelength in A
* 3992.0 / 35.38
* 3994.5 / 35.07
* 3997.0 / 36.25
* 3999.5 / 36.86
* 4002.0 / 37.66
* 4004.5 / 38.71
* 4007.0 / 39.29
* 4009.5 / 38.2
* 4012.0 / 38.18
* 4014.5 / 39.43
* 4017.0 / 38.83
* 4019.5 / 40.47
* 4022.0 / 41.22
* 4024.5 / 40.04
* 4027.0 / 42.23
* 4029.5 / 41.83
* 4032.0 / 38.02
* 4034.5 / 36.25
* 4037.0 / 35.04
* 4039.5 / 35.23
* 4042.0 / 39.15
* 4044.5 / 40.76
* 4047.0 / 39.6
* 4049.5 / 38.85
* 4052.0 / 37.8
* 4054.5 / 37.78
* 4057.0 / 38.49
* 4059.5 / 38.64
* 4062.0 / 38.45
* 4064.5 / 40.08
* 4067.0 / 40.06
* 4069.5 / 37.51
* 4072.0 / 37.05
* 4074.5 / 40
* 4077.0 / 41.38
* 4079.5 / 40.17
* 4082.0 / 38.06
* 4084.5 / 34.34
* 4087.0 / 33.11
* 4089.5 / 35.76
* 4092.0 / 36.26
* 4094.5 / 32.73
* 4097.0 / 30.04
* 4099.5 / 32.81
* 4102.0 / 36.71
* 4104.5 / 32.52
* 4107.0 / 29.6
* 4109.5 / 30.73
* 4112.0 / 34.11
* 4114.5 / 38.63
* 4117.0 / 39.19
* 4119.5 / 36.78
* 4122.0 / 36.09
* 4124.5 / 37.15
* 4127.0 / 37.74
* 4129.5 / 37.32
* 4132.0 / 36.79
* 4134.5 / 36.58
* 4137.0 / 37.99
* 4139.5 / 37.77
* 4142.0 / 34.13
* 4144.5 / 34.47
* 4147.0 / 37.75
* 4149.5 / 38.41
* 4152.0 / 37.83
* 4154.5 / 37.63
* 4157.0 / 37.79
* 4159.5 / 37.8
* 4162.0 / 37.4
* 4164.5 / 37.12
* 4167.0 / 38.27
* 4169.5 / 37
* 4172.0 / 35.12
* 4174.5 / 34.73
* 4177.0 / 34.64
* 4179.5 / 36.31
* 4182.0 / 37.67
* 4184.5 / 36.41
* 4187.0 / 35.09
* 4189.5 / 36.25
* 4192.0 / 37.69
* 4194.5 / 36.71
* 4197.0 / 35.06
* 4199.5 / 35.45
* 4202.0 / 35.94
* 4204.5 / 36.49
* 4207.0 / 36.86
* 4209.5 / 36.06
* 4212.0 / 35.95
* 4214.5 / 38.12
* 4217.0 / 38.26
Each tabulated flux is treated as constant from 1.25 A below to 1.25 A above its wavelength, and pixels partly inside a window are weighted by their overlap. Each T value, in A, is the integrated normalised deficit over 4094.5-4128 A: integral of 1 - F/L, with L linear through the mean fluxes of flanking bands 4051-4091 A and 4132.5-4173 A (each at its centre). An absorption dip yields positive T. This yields 2.56 A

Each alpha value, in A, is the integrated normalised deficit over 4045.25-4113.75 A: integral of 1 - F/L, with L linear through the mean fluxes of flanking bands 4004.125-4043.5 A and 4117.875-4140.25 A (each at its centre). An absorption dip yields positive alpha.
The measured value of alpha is 2.8 A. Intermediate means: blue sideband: 38.9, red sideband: 37.2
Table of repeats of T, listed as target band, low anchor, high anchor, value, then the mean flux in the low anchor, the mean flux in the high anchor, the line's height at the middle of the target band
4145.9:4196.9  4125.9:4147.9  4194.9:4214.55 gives -0.6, 36.7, 36.1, 36.4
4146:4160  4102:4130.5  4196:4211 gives -0.9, 35.5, 36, 35.7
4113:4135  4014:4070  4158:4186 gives 0.1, 39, 36.6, 37.5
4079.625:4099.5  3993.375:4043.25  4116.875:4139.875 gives 1.6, 38.4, 37.2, 37.6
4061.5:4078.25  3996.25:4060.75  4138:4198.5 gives -0.5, 38.7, 36.6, 38.1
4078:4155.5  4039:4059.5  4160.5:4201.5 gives 3.3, 38.6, 36.3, 37.4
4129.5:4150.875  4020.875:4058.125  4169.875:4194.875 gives 0.1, 38.8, 36.1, 36.9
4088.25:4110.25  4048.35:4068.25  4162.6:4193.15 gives 2.8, 38.8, 36.4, 37.9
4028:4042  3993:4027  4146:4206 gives 0.3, 38.6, 36.7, 38.3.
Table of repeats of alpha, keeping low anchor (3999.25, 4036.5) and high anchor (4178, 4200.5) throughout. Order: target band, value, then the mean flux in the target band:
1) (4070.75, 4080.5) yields -0.38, 39.6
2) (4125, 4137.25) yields 0.01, 37.2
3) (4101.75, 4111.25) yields 1.42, 32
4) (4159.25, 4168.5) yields -0.23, 37.6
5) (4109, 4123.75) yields 0.50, 36.2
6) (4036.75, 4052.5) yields 0.17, 38.3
